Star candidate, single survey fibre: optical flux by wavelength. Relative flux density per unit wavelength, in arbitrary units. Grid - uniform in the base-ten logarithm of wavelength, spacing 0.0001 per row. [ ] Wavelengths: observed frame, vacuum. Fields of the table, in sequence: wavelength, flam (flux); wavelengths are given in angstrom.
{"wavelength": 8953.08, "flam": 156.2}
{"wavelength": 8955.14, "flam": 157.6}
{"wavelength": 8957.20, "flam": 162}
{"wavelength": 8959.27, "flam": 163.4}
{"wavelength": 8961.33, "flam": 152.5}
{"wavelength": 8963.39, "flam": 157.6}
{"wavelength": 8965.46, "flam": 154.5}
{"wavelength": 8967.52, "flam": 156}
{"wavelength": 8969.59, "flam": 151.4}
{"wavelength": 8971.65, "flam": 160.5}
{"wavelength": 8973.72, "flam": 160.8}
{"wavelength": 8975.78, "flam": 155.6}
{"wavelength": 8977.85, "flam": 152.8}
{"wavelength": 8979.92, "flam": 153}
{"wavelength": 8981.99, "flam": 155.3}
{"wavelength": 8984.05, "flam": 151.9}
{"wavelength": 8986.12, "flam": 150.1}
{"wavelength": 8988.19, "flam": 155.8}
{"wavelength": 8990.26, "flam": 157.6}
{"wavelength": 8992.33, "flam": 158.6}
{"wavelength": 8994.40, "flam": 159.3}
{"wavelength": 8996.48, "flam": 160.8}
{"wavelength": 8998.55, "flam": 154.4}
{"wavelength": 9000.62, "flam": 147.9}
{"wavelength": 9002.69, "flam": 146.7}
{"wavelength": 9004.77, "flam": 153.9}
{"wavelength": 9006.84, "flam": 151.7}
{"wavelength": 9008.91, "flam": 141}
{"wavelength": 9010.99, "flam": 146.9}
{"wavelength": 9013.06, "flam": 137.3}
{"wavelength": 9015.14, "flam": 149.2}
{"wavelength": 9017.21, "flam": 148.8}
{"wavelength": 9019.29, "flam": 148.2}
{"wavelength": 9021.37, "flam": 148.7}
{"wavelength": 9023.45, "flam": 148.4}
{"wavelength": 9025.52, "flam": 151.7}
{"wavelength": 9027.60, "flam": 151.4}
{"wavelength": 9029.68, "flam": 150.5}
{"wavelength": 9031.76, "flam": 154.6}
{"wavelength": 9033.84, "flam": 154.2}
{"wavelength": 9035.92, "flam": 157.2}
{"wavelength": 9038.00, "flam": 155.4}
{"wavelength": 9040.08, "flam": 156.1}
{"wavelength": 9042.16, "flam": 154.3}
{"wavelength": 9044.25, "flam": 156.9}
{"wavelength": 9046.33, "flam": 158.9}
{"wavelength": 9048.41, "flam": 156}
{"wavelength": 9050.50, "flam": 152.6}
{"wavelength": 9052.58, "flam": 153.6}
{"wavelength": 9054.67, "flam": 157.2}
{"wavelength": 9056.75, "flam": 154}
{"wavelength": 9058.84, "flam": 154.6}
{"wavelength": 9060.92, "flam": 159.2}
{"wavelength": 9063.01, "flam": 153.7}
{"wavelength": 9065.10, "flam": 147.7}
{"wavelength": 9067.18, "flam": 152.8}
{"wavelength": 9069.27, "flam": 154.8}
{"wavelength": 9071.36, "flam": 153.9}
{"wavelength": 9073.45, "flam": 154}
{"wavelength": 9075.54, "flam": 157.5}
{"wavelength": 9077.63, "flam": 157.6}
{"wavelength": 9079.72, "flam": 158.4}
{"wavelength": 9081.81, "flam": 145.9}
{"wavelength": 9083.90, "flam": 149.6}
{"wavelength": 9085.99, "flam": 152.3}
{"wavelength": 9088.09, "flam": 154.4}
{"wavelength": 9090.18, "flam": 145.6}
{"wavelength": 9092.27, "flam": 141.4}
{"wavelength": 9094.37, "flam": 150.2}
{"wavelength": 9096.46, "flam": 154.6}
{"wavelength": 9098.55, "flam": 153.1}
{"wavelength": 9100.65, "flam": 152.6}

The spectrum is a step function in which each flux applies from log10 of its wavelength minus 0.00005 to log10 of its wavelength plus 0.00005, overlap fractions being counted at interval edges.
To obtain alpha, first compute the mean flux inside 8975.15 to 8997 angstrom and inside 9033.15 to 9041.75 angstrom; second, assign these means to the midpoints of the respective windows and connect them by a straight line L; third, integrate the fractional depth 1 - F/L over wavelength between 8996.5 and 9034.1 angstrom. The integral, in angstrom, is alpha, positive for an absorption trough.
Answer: 1.5 angstrom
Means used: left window 155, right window 156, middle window 149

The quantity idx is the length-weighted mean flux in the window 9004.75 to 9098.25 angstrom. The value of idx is 152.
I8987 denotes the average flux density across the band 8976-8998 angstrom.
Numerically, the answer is 155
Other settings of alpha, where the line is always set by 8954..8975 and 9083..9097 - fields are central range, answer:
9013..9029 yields 0.6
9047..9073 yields -0.5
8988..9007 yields 0.1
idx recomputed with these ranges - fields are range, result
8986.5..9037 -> 151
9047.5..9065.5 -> 154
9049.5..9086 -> 154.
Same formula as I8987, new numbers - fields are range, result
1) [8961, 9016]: 153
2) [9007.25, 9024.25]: 146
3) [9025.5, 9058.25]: 155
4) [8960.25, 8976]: 156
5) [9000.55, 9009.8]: 148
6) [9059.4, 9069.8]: 154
